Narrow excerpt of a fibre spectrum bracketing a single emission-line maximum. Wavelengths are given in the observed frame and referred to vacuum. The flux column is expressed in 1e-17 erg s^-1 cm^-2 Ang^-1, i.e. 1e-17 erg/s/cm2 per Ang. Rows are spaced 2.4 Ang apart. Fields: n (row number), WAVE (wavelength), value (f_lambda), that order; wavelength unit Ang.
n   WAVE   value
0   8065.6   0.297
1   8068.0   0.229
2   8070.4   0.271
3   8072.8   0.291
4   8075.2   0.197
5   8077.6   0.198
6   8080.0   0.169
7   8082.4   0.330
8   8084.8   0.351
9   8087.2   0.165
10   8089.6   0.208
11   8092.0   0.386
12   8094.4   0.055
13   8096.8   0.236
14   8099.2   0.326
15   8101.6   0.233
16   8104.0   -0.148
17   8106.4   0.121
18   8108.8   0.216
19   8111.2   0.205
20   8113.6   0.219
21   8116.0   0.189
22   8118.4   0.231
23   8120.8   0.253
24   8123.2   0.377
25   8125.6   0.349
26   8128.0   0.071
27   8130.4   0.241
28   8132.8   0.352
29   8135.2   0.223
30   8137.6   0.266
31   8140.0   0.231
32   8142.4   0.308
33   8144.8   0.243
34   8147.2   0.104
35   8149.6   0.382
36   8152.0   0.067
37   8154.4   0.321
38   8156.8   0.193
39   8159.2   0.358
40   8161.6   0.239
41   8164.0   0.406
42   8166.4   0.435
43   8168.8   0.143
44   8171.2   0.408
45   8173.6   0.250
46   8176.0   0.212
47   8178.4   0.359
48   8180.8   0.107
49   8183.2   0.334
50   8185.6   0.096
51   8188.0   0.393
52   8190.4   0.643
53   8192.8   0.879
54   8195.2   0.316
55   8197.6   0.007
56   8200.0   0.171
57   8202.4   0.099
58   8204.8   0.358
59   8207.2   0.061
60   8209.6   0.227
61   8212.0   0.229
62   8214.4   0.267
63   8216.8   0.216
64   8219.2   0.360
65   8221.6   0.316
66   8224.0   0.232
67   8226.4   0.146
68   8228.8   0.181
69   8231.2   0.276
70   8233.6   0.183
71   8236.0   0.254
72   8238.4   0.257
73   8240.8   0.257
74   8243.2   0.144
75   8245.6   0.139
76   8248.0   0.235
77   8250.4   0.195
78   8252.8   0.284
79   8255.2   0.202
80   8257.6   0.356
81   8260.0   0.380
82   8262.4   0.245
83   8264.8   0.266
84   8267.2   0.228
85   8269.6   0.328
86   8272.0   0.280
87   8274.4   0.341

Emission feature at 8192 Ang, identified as H-gamma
